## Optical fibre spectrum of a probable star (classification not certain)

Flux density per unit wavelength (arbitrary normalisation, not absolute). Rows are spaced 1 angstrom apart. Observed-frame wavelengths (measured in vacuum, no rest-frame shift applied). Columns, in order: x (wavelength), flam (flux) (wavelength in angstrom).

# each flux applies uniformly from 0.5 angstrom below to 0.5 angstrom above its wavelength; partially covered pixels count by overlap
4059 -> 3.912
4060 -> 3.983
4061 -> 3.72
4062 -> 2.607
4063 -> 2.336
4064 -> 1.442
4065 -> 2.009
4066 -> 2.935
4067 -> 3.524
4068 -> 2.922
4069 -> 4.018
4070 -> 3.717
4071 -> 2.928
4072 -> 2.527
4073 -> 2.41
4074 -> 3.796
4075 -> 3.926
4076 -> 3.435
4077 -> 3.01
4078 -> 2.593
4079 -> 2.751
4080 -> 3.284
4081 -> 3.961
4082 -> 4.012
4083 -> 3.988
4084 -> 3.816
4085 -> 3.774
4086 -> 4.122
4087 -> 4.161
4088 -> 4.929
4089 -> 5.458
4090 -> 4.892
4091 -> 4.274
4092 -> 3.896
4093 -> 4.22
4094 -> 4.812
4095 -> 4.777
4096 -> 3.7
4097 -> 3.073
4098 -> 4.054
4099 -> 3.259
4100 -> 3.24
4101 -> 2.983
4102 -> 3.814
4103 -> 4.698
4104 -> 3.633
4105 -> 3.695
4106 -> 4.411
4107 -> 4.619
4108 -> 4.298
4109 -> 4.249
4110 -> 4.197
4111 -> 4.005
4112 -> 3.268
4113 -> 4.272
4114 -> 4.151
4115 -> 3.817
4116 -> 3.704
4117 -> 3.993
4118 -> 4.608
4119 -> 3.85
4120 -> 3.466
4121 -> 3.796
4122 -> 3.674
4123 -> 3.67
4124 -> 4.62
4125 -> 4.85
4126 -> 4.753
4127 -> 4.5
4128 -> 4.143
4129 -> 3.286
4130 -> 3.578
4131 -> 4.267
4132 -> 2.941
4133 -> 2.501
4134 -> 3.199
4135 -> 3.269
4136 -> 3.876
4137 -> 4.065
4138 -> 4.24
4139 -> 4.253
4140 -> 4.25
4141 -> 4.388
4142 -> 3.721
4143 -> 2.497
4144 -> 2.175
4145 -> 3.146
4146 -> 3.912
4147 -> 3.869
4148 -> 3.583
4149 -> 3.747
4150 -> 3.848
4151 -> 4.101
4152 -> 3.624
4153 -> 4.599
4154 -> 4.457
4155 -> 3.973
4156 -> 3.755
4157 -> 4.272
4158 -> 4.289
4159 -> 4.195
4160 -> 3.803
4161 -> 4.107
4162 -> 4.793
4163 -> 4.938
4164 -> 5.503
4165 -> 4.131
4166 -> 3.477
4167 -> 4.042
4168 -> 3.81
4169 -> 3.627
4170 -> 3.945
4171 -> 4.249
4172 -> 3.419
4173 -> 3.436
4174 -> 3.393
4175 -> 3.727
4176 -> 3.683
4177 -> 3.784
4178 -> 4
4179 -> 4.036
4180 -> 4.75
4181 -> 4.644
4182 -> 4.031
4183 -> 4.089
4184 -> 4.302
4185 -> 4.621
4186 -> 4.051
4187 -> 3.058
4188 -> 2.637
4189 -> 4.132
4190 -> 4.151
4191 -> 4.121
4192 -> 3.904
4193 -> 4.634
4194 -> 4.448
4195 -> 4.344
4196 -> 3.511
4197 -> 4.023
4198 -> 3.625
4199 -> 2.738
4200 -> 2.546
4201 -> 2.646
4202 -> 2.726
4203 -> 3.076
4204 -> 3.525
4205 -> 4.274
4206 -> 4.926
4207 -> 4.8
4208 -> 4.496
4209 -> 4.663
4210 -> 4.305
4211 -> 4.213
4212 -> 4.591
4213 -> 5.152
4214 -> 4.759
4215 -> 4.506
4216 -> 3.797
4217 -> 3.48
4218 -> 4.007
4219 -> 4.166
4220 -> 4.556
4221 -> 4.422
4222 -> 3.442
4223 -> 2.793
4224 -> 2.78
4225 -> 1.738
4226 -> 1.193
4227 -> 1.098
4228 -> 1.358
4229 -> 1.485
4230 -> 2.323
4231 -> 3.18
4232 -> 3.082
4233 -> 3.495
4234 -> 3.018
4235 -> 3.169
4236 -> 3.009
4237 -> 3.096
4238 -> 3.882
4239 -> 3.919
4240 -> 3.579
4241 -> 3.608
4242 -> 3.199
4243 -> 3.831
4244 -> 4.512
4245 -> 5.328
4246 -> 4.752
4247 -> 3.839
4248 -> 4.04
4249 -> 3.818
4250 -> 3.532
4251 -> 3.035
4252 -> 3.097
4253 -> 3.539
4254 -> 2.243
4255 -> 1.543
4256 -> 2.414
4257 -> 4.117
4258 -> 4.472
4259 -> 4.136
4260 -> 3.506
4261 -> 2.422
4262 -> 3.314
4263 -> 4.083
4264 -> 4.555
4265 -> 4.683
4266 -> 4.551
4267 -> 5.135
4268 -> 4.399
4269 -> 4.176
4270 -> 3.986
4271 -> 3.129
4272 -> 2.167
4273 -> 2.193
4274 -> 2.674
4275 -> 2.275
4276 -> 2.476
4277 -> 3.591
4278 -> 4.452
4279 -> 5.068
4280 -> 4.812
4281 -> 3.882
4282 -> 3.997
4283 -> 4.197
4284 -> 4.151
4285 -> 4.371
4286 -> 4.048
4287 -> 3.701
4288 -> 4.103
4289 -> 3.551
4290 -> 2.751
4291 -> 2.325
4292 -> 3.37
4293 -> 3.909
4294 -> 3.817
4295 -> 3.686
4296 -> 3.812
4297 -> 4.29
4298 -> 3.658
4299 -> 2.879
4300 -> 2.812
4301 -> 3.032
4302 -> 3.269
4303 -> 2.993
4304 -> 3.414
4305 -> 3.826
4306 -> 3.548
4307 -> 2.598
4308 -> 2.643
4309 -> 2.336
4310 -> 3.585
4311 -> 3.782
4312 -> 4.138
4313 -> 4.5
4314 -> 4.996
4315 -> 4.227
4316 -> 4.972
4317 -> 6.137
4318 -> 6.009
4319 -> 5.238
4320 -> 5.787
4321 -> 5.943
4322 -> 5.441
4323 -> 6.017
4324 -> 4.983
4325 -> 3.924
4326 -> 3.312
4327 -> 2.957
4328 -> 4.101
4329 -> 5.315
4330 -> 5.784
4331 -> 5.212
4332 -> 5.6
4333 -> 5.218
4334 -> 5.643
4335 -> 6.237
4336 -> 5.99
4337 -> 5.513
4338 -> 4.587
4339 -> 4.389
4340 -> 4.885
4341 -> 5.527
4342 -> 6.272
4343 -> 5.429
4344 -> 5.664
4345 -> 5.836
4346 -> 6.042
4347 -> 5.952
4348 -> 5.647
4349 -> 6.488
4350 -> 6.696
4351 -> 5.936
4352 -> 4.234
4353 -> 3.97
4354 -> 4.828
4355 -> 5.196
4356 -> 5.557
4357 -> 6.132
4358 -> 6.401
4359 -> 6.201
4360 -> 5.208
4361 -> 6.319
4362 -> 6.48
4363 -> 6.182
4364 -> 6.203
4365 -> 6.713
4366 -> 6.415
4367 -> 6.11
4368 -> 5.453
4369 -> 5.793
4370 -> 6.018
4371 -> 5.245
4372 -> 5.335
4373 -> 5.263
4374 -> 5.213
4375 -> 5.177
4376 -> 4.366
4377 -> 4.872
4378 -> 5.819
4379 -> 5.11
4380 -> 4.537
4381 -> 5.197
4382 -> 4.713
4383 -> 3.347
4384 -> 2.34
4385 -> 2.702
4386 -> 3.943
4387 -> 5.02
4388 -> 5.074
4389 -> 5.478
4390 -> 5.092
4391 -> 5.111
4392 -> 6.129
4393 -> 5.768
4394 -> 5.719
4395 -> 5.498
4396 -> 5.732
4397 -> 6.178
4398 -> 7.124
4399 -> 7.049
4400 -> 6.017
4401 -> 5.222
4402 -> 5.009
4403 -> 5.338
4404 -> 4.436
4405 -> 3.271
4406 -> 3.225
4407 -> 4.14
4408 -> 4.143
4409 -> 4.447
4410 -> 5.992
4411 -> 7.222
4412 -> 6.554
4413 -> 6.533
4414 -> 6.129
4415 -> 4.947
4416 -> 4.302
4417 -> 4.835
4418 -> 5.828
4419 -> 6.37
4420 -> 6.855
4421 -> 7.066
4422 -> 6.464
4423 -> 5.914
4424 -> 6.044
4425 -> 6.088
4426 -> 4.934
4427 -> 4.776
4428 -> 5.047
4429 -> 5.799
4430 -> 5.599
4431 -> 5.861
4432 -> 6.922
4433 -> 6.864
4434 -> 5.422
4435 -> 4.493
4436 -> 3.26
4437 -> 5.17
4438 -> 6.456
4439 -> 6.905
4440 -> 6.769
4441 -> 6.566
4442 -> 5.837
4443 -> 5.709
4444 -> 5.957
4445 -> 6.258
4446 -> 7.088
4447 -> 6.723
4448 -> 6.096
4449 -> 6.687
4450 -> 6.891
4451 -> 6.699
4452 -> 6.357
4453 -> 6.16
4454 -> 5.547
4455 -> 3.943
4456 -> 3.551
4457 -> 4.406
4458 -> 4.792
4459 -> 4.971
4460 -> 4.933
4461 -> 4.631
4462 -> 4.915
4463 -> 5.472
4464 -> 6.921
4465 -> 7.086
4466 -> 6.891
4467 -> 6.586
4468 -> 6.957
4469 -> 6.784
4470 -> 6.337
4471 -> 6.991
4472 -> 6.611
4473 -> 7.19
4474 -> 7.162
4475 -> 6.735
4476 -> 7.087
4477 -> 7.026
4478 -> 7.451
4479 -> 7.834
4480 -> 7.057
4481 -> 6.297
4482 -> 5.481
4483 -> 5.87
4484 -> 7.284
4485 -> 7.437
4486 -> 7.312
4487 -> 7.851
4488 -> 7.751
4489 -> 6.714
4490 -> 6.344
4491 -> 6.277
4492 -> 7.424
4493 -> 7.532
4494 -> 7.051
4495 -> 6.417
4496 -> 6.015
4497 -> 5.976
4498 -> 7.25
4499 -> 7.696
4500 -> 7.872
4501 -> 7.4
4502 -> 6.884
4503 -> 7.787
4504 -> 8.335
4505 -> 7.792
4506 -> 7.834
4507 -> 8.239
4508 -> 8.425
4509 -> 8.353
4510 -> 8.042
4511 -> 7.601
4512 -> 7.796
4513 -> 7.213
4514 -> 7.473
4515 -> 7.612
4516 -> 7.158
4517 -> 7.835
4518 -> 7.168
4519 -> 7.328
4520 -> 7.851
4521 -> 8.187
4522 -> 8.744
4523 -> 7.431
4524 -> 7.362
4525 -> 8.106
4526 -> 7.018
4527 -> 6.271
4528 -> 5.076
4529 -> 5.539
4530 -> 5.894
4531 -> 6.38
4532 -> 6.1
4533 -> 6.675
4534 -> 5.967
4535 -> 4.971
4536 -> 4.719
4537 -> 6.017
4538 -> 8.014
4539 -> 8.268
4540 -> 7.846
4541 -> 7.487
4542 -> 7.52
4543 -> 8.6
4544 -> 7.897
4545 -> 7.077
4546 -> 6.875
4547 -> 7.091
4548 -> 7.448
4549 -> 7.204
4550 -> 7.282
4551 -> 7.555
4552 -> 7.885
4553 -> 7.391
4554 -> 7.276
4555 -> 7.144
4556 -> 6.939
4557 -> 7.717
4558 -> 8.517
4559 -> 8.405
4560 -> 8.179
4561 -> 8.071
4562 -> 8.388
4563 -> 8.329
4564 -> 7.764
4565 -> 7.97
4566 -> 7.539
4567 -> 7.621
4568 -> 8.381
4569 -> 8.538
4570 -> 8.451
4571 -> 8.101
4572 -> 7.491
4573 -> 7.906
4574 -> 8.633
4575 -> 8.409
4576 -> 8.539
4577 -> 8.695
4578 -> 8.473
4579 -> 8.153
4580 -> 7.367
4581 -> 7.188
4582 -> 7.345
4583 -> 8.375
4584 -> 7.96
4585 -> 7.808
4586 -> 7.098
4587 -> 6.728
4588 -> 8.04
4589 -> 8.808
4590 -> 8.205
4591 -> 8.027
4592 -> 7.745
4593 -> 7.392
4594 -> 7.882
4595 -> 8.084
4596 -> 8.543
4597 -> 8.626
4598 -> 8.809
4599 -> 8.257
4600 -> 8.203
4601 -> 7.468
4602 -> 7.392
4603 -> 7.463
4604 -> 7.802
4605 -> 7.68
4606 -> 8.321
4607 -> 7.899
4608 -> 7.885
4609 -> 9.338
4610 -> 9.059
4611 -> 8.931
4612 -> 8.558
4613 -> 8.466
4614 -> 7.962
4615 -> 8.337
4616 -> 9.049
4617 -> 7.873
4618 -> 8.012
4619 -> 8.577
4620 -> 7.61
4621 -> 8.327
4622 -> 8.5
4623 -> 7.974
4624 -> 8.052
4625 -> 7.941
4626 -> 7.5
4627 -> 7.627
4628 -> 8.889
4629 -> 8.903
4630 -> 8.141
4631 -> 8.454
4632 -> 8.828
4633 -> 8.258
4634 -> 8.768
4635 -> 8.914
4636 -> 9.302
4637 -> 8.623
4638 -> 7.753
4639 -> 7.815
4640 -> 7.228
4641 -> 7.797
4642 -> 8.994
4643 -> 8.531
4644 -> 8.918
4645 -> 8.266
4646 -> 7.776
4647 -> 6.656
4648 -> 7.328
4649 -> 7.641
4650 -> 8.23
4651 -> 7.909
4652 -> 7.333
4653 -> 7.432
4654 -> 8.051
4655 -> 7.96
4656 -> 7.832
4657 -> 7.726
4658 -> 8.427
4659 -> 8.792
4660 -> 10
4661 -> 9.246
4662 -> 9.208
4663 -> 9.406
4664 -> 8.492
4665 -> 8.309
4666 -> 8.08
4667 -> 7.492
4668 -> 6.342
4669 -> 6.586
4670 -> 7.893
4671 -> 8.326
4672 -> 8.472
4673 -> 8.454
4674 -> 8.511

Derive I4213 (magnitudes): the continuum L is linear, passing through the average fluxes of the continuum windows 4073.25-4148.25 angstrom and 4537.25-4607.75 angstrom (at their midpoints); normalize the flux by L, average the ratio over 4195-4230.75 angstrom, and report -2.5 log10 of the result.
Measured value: 0.33 mag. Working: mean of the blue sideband 3.86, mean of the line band 3.49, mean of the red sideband 7.87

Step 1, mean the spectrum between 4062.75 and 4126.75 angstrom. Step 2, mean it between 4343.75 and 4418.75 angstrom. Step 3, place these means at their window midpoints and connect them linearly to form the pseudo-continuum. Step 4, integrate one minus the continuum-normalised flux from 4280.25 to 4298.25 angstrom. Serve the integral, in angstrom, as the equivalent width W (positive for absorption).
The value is 4.04 angstrom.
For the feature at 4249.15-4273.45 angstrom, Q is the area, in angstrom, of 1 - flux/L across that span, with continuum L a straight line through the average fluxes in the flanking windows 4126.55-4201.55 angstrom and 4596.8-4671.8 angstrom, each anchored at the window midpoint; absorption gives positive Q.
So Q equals 6.3 angstrom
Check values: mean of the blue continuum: 3.86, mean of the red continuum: 8.19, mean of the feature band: 3.52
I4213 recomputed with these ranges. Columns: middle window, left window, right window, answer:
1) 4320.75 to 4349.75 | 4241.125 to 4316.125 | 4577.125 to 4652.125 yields -0.203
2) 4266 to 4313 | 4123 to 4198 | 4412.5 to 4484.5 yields 0.341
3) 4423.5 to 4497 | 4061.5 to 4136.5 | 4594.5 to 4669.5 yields 0.091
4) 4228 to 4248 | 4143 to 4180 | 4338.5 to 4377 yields 0.313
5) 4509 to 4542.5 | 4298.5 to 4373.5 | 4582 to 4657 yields 0.003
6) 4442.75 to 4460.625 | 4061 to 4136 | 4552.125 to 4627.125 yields 0.195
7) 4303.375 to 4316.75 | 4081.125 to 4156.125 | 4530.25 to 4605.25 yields 0.416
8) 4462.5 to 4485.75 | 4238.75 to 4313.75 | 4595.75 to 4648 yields -0.091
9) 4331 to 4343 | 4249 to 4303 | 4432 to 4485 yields -0.220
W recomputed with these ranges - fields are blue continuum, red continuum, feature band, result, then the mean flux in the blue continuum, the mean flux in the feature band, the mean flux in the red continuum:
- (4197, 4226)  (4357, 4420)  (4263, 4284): 2.39 angstrom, 3.77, 3.83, 5.37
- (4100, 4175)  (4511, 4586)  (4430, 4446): 1.50 angstrom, 3.92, 5.92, 7.5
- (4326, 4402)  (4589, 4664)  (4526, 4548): 1.71 angstrom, 5.39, 6.71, 8.23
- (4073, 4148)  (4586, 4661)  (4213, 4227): 3.77 angstrom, 3.86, 3.48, 8.17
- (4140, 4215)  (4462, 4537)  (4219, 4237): 6.78 angstrom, 3.96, 2.77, 7.01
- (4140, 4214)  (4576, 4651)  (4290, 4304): 4.79 angstrom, 3.95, 3.35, 8.13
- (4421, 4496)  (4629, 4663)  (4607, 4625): -0.93 angstrom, 6.23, 8.36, 8.27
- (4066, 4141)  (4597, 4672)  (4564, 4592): -0.94 angstrom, 3.85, 7.99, 8.19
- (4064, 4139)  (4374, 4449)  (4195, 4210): 2.11 angstrom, 3.79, 3.73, 5.47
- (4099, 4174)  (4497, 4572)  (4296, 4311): 5.98 angstrom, 3.91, 3.25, 7.45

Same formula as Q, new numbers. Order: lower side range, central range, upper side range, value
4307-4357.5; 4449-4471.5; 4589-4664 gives 2.2 angstrom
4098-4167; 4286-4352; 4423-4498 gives 8.9 angstrom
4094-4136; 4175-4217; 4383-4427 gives 2.9 angstrom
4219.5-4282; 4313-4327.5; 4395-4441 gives -2.2 angstrom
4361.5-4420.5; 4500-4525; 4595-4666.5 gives -3.5 angstrom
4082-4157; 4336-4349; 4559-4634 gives 0.8 angstrom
